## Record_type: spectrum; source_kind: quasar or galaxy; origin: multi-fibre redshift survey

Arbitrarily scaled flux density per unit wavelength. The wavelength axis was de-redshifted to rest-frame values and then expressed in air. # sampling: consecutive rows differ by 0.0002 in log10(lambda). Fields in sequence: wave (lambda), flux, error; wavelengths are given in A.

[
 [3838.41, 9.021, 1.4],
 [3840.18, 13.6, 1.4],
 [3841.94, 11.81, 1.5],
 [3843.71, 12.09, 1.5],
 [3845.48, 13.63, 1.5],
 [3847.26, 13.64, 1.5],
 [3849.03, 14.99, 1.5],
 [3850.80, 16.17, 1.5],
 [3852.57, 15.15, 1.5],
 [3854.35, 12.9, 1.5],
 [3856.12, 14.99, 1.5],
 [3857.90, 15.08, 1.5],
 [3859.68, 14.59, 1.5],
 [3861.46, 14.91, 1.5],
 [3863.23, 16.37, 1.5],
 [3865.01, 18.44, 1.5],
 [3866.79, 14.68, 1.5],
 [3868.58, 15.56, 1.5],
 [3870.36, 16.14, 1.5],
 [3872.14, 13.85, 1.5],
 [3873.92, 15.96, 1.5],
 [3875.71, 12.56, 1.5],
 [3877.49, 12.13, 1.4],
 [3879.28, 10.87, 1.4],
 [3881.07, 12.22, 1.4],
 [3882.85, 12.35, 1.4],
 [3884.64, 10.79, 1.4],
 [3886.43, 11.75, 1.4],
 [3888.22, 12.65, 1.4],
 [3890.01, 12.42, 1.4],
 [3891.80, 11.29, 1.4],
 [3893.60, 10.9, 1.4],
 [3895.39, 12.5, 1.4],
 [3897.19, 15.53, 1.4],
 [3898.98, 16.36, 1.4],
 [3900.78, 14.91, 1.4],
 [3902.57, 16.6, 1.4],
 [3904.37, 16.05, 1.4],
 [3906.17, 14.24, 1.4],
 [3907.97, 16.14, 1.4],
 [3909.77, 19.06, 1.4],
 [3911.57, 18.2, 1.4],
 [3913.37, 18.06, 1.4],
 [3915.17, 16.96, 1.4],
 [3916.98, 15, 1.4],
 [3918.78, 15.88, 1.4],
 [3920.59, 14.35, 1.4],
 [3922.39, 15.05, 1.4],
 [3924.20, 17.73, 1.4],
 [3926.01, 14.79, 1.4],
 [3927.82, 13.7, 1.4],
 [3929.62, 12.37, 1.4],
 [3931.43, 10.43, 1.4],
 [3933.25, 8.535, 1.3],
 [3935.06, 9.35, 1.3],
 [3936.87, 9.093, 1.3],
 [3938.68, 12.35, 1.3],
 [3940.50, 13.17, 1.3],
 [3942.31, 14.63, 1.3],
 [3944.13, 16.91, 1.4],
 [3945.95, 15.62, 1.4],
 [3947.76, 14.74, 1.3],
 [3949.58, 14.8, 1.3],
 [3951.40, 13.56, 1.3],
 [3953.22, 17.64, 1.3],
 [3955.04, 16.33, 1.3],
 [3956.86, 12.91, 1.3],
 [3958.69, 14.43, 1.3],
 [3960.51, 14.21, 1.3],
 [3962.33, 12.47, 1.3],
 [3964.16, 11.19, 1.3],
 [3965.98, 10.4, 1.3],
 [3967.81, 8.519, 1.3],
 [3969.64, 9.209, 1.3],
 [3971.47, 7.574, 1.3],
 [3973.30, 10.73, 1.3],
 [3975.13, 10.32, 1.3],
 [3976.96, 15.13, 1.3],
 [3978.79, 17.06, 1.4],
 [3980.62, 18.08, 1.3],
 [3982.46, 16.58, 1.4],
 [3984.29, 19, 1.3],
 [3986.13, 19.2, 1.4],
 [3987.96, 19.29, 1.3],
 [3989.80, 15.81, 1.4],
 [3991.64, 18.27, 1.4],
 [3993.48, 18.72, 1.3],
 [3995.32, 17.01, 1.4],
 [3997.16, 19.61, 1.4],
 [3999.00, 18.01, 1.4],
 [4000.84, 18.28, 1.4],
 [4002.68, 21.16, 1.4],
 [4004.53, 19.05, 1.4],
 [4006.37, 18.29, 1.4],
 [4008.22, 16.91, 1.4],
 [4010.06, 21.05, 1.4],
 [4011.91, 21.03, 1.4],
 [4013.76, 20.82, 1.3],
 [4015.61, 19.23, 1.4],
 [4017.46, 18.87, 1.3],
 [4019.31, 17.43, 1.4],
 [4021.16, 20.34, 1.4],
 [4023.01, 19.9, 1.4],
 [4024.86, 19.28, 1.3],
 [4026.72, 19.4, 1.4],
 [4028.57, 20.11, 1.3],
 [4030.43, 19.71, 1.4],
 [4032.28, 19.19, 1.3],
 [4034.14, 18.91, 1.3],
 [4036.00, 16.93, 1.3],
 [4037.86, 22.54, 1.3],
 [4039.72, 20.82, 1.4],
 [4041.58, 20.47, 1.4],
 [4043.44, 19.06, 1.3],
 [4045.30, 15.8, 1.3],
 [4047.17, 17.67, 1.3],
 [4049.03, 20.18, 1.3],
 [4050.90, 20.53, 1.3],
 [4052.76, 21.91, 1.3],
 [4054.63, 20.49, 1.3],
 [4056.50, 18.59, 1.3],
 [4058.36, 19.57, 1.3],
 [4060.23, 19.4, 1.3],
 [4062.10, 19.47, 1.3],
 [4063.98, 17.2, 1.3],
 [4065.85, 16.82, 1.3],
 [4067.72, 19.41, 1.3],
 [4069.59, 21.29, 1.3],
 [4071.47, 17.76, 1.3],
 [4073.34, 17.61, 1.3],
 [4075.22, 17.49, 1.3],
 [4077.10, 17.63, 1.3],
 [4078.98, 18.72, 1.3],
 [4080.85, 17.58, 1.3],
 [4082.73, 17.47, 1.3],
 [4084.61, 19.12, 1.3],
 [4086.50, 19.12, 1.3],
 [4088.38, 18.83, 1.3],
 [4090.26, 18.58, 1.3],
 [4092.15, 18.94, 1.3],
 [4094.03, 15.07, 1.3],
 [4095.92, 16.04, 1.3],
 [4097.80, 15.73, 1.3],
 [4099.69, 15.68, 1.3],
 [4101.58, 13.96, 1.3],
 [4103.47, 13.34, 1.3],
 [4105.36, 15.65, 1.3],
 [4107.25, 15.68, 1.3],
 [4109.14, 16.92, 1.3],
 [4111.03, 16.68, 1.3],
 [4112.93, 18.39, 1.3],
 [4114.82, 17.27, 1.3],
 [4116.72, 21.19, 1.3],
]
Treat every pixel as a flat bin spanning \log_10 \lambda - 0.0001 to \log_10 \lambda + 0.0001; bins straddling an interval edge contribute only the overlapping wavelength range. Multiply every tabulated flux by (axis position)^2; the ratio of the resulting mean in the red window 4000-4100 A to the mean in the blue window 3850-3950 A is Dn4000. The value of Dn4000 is 1.43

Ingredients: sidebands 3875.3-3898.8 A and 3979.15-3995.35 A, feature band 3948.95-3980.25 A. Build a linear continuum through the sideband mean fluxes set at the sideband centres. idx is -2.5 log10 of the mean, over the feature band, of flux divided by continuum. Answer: 0.29 mag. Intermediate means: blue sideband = 12.3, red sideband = 18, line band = 12.8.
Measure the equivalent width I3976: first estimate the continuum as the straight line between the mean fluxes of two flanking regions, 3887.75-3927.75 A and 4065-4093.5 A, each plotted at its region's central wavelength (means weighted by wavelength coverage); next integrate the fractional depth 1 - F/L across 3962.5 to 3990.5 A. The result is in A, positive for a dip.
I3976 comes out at 4.6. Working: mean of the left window 15.2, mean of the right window 18.4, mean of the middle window 13.8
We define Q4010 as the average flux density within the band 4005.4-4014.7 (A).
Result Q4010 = 19.6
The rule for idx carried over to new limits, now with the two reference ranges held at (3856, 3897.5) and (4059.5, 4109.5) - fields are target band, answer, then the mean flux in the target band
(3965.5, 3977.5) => 0.455 mag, 10.1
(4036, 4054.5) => -0.183 mag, 19.8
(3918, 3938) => 0.137 mag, 12.8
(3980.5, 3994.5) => -0.158 mag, 18.1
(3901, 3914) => -0.182 mag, 16.8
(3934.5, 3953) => 0.092 mag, 13.7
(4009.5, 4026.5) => -0.213 mag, 19.7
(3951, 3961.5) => 0.013 mag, 14.9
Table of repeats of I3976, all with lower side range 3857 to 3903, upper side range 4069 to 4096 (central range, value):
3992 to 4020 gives -4.3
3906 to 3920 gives -2.1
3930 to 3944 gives 3.4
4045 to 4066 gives -1.9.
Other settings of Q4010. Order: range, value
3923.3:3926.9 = 16.3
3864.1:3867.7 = 16.5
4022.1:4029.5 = 19.7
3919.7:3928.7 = 15.1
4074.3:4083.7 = 17.8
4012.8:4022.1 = 19.3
